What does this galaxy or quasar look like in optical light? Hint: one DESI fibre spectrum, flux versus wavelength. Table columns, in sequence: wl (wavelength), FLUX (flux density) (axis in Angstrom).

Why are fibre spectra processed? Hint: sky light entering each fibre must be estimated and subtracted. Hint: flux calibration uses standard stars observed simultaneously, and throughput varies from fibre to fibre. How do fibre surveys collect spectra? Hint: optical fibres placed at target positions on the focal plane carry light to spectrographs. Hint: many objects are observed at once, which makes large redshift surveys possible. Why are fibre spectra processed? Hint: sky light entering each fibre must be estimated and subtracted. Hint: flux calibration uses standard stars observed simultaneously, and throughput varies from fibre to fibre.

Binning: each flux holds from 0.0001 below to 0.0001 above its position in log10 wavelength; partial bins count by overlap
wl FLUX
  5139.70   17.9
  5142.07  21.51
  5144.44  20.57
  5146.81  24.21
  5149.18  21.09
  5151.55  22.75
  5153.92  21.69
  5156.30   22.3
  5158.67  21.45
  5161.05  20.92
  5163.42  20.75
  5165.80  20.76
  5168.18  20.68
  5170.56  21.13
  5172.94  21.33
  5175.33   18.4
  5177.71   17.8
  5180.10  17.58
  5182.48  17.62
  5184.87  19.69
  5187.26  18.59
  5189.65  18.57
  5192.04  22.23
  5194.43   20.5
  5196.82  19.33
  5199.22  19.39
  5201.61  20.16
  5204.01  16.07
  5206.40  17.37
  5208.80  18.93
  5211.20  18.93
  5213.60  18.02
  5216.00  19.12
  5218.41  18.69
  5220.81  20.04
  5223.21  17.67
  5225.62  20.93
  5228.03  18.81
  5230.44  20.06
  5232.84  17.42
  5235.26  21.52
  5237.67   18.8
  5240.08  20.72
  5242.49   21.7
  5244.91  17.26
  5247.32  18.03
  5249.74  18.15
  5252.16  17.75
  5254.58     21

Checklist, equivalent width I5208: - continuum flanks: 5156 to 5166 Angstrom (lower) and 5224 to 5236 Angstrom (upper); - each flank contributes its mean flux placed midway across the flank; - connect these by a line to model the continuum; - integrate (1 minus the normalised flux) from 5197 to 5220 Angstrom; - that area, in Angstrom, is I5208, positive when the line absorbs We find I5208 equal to 1.7 Angstrom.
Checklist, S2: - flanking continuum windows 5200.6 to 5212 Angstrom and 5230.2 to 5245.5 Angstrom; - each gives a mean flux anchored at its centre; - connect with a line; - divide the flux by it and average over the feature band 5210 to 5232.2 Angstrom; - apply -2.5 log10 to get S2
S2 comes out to -0.01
